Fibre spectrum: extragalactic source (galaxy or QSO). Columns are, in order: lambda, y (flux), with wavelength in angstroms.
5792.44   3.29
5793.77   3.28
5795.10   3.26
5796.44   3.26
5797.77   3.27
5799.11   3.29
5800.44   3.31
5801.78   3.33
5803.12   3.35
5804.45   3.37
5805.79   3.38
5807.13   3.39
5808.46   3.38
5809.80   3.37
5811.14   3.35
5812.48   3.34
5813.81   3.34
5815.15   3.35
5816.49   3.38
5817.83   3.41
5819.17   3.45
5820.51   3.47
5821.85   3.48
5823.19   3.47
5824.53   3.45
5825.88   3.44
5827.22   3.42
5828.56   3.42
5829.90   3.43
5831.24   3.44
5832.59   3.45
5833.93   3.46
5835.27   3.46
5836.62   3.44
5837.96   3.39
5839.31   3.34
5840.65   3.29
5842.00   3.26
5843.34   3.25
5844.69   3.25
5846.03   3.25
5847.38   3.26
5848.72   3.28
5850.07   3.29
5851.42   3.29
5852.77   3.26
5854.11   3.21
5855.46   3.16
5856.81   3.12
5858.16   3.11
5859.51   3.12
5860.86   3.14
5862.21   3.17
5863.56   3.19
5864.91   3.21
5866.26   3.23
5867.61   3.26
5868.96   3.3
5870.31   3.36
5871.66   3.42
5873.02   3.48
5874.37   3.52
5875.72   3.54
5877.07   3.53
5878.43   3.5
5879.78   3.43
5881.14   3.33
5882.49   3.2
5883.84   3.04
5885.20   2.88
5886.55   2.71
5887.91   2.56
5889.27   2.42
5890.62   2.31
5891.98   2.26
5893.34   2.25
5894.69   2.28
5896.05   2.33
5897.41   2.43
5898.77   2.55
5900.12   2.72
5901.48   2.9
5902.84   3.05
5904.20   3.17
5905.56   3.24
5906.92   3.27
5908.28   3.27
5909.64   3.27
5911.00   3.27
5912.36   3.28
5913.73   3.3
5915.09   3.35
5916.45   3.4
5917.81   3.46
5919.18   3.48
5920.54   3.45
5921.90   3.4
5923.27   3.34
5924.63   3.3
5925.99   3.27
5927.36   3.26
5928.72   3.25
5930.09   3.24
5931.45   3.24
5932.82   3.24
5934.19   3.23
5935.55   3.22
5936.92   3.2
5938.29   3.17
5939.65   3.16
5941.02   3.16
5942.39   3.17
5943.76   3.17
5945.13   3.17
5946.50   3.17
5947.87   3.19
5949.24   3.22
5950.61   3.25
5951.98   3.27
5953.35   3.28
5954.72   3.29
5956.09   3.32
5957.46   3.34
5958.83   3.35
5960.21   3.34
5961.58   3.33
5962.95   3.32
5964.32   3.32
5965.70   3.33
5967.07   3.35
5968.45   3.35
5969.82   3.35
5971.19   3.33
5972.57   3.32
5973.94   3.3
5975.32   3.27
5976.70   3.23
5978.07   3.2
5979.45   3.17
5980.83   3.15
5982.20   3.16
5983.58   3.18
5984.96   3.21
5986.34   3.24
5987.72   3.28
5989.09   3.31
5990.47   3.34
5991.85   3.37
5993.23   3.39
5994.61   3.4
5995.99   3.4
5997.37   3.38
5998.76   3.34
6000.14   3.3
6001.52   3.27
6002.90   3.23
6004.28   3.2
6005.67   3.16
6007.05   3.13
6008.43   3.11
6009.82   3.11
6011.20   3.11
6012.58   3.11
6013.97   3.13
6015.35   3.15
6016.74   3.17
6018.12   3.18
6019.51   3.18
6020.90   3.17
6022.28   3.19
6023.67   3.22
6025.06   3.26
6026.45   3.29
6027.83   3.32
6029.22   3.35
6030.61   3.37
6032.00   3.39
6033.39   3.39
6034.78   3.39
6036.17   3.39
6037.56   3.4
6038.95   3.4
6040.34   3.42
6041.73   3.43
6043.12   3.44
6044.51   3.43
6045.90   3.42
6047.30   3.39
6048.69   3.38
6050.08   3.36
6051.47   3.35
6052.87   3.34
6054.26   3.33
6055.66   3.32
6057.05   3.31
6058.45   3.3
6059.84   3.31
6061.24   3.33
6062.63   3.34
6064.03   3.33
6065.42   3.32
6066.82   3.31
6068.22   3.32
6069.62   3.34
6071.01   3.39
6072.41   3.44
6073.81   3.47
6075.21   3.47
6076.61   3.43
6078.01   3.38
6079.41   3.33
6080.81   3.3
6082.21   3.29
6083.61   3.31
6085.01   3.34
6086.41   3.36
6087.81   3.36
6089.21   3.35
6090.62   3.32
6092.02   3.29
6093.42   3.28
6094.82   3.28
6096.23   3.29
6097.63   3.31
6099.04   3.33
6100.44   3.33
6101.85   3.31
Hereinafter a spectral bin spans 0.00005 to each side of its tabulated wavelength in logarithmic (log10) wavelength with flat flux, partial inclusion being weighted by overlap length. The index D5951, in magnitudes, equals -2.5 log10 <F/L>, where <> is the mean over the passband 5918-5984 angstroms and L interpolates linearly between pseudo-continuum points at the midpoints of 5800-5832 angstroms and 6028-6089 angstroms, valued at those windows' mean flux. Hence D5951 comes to 0.04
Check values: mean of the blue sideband 3.4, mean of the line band 3.27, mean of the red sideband 3.37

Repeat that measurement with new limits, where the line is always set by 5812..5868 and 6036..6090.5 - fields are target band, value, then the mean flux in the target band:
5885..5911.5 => 0.21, 2.75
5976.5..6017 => 0.04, 3.23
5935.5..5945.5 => 0.06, 3.17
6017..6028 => 0.04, 3.22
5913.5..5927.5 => -0.01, 3.37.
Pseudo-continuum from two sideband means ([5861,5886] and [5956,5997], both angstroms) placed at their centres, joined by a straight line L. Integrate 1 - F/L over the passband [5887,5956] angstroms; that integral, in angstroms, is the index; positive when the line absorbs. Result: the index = 4.6 angstroms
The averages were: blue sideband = 3.3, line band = 3.08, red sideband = 3.3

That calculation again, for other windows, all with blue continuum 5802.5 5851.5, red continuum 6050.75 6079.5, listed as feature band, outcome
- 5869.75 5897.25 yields 3.39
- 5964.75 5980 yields 0.32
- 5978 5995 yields 0.51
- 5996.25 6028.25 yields 1.46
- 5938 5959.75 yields 0.86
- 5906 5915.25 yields 0.24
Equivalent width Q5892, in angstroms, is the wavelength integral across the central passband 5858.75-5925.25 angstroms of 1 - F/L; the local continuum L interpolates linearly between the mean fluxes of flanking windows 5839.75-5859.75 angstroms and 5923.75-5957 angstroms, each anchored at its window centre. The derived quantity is 2.7 angstroms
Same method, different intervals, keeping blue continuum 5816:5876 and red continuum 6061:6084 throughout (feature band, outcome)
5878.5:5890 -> 1.3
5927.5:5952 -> 1.0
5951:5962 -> 0.1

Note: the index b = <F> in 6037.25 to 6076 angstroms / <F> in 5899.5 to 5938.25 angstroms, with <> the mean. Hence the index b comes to 1.0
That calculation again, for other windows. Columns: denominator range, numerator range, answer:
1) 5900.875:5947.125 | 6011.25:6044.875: 1.01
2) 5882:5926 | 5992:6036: 1.09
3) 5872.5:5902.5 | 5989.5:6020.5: 1.13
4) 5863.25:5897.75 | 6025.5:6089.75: 1.12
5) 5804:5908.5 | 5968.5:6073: 1.03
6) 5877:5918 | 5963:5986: 1.11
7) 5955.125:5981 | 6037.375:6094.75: 1.02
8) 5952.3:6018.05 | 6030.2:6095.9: 1.03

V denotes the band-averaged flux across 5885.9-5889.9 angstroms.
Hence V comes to 2.56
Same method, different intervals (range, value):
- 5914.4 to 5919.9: 3.42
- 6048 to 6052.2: 3.36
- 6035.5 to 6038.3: 3.4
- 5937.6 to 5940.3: 3.17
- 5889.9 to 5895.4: 2.28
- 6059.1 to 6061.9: 3.32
